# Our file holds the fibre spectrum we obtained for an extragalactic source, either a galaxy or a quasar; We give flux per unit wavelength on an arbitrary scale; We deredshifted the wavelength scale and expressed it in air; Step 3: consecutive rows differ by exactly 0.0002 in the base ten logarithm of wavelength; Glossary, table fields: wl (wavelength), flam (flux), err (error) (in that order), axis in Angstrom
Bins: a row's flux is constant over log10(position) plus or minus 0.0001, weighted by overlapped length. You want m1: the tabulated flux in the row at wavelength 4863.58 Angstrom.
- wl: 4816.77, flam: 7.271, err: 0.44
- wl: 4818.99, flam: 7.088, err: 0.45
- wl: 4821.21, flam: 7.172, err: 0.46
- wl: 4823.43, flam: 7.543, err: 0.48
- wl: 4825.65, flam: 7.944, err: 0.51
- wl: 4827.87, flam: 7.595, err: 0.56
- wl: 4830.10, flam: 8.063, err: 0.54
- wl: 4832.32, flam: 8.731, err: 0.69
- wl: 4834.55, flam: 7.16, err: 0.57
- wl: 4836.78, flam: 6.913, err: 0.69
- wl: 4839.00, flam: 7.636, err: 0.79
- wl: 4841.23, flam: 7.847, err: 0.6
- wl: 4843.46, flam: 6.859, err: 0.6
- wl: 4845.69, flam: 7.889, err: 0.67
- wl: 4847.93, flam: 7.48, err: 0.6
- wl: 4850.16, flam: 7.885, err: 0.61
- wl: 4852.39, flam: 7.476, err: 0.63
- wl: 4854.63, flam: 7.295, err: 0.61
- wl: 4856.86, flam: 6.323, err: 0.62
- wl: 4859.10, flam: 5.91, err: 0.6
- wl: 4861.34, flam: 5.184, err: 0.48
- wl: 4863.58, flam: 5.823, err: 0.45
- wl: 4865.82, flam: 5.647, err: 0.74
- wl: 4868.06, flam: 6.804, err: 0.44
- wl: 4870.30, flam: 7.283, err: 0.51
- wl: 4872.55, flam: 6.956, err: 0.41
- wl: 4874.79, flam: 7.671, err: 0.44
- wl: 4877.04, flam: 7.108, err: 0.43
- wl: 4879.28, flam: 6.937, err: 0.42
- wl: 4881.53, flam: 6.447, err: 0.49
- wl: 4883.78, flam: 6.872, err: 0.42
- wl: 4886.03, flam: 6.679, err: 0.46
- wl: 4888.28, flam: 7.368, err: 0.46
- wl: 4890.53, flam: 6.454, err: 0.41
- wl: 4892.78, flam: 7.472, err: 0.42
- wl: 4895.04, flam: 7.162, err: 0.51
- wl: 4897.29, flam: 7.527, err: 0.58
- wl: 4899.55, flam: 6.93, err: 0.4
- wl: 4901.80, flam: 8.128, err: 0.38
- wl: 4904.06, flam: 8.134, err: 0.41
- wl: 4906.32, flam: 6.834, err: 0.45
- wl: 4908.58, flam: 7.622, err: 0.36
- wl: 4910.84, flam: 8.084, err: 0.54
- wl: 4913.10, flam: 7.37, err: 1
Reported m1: 5.823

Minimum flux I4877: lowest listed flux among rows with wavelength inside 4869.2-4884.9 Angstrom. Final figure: 6.447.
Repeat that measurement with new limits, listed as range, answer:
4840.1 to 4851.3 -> 6.859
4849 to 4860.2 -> 5.91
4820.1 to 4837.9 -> 6.913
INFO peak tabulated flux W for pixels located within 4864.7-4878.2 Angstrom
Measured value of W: 7.671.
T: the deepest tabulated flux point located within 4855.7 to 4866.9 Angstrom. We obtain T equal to 5.184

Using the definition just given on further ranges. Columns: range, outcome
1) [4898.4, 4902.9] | 6.93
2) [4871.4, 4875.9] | 6.956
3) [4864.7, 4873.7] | 5.647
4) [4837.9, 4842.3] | 7.636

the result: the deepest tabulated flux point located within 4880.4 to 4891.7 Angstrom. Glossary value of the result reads 6.447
